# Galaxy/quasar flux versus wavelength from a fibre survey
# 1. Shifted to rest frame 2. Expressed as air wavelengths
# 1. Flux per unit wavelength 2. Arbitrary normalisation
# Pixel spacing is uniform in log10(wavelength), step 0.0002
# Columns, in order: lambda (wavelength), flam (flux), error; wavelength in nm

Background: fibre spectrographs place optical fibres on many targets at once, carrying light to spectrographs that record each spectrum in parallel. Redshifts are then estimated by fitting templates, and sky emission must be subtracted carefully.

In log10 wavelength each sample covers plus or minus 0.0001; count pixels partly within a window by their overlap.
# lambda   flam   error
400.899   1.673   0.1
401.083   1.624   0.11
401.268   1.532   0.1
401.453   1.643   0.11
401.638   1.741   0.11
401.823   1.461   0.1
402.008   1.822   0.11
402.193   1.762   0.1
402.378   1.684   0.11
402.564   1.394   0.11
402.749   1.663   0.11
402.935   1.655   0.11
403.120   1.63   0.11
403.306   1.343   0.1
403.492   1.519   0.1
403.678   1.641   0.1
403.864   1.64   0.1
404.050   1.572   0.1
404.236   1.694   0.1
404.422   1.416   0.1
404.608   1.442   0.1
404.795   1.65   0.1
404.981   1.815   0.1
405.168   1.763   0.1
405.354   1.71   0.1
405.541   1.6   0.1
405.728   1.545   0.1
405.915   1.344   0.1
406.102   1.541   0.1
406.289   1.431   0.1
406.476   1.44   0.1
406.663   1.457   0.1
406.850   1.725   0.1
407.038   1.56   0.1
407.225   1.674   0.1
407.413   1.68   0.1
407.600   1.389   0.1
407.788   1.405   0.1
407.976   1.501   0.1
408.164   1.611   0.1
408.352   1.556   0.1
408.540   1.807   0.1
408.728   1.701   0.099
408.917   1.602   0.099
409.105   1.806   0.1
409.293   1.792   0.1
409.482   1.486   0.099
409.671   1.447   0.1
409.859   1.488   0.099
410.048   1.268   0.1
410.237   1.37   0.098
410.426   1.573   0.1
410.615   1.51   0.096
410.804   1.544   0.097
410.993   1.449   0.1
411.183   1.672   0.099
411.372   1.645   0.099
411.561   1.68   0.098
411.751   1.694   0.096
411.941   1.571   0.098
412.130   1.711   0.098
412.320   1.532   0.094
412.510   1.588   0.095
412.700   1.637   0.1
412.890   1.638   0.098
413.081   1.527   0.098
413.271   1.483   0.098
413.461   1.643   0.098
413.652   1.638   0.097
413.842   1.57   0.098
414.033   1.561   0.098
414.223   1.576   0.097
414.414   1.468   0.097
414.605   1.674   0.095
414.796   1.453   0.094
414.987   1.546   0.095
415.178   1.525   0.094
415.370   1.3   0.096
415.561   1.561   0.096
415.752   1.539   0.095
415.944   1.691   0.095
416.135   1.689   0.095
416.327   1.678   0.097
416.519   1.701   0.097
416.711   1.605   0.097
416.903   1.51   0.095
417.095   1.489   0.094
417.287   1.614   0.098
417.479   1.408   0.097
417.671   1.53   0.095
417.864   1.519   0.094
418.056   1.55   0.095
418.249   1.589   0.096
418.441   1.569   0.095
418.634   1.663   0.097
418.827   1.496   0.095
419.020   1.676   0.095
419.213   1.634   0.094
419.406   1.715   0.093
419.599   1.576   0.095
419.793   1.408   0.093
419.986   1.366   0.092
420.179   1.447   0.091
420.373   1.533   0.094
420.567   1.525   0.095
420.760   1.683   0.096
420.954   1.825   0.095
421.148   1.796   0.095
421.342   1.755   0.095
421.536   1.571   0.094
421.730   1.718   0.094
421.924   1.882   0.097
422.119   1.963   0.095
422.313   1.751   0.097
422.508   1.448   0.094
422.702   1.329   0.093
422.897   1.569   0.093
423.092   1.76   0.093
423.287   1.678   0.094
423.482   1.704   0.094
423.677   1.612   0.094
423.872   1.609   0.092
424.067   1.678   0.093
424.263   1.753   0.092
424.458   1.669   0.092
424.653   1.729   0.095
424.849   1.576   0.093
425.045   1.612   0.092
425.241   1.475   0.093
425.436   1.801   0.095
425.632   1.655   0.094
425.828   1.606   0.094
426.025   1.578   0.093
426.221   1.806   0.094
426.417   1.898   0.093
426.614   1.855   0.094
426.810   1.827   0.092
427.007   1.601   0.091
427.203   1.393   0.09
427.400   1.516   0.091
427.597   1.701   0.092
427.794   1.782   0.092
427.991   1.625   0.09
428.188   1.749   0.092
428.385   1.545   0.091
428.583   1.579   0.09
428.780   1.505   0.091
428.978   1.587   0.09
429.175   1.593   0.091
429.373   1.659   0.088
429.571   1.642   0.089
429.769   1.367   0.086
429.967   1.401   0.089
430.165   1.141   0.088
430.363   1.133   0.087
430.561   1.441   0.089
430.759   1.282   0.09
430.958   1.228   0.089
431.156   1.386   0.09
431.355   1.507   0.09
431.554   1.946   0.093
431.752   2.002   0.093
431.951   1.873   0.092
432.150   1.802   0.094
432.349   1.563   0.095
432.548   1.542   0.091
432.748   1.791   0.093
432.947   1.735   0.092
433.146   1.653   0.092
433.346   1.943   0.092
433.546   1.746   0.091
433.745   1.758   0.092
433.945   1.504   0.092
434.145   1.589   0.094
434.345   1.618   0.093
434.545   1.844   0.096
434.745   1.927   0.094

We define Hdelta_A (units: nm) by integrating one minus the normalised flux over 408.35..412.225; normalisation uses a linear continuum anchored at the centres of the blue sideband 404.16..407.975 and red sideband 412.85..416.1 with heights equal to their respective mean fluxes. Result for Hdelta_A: -0.08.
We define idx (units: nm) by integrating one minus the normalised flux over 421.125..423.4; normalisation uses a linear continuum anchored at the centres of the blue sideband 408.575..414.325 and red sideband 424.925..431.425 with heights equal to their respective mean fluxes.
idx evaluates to -0.17 nm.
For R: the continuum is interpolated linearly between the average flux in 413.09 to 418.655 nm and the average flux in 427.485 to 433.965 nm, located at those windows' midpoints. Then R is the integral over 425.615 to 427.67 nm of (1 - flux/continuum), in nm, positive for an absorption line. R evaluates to -0.11 nm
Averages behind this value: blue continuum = 1.56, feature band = 1.68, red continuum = 1.6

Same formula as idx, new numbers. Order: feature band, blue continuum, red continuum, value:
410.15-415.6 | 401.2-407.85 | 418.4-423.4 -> 0.146 nm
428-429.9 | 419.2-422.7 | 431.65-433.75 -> 0.159 nm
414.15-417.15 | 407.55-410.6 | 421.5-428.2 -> 0.070 nm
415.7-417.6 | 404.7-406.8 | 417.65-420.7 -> -0.045 nm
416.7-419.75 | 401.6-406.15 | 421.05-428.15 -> 0.156 nm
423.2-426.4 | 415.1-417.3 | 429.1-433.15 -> -0.209 nm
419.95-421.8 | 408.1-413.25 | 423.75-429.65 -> 0.000 nm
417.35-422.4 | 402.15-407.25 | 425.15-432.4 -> -0.098 nm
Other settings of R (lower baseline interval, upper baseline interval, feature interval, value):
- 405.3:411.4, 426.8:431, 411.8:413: -0.05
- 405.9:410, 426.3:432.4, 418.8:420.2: 0.03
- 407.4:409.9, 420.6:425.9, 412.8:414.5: 0.05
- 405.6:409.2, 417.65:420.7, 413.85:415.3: 0.02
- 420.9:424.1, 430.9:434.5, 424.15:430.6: 0.32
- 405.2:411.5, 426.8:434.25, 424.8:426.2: -0.04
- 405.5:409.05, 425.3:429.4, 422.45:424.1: 0.04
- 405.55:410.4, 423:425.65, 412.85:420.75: 0.25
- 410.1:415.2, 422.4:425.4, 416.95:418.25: 0.06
